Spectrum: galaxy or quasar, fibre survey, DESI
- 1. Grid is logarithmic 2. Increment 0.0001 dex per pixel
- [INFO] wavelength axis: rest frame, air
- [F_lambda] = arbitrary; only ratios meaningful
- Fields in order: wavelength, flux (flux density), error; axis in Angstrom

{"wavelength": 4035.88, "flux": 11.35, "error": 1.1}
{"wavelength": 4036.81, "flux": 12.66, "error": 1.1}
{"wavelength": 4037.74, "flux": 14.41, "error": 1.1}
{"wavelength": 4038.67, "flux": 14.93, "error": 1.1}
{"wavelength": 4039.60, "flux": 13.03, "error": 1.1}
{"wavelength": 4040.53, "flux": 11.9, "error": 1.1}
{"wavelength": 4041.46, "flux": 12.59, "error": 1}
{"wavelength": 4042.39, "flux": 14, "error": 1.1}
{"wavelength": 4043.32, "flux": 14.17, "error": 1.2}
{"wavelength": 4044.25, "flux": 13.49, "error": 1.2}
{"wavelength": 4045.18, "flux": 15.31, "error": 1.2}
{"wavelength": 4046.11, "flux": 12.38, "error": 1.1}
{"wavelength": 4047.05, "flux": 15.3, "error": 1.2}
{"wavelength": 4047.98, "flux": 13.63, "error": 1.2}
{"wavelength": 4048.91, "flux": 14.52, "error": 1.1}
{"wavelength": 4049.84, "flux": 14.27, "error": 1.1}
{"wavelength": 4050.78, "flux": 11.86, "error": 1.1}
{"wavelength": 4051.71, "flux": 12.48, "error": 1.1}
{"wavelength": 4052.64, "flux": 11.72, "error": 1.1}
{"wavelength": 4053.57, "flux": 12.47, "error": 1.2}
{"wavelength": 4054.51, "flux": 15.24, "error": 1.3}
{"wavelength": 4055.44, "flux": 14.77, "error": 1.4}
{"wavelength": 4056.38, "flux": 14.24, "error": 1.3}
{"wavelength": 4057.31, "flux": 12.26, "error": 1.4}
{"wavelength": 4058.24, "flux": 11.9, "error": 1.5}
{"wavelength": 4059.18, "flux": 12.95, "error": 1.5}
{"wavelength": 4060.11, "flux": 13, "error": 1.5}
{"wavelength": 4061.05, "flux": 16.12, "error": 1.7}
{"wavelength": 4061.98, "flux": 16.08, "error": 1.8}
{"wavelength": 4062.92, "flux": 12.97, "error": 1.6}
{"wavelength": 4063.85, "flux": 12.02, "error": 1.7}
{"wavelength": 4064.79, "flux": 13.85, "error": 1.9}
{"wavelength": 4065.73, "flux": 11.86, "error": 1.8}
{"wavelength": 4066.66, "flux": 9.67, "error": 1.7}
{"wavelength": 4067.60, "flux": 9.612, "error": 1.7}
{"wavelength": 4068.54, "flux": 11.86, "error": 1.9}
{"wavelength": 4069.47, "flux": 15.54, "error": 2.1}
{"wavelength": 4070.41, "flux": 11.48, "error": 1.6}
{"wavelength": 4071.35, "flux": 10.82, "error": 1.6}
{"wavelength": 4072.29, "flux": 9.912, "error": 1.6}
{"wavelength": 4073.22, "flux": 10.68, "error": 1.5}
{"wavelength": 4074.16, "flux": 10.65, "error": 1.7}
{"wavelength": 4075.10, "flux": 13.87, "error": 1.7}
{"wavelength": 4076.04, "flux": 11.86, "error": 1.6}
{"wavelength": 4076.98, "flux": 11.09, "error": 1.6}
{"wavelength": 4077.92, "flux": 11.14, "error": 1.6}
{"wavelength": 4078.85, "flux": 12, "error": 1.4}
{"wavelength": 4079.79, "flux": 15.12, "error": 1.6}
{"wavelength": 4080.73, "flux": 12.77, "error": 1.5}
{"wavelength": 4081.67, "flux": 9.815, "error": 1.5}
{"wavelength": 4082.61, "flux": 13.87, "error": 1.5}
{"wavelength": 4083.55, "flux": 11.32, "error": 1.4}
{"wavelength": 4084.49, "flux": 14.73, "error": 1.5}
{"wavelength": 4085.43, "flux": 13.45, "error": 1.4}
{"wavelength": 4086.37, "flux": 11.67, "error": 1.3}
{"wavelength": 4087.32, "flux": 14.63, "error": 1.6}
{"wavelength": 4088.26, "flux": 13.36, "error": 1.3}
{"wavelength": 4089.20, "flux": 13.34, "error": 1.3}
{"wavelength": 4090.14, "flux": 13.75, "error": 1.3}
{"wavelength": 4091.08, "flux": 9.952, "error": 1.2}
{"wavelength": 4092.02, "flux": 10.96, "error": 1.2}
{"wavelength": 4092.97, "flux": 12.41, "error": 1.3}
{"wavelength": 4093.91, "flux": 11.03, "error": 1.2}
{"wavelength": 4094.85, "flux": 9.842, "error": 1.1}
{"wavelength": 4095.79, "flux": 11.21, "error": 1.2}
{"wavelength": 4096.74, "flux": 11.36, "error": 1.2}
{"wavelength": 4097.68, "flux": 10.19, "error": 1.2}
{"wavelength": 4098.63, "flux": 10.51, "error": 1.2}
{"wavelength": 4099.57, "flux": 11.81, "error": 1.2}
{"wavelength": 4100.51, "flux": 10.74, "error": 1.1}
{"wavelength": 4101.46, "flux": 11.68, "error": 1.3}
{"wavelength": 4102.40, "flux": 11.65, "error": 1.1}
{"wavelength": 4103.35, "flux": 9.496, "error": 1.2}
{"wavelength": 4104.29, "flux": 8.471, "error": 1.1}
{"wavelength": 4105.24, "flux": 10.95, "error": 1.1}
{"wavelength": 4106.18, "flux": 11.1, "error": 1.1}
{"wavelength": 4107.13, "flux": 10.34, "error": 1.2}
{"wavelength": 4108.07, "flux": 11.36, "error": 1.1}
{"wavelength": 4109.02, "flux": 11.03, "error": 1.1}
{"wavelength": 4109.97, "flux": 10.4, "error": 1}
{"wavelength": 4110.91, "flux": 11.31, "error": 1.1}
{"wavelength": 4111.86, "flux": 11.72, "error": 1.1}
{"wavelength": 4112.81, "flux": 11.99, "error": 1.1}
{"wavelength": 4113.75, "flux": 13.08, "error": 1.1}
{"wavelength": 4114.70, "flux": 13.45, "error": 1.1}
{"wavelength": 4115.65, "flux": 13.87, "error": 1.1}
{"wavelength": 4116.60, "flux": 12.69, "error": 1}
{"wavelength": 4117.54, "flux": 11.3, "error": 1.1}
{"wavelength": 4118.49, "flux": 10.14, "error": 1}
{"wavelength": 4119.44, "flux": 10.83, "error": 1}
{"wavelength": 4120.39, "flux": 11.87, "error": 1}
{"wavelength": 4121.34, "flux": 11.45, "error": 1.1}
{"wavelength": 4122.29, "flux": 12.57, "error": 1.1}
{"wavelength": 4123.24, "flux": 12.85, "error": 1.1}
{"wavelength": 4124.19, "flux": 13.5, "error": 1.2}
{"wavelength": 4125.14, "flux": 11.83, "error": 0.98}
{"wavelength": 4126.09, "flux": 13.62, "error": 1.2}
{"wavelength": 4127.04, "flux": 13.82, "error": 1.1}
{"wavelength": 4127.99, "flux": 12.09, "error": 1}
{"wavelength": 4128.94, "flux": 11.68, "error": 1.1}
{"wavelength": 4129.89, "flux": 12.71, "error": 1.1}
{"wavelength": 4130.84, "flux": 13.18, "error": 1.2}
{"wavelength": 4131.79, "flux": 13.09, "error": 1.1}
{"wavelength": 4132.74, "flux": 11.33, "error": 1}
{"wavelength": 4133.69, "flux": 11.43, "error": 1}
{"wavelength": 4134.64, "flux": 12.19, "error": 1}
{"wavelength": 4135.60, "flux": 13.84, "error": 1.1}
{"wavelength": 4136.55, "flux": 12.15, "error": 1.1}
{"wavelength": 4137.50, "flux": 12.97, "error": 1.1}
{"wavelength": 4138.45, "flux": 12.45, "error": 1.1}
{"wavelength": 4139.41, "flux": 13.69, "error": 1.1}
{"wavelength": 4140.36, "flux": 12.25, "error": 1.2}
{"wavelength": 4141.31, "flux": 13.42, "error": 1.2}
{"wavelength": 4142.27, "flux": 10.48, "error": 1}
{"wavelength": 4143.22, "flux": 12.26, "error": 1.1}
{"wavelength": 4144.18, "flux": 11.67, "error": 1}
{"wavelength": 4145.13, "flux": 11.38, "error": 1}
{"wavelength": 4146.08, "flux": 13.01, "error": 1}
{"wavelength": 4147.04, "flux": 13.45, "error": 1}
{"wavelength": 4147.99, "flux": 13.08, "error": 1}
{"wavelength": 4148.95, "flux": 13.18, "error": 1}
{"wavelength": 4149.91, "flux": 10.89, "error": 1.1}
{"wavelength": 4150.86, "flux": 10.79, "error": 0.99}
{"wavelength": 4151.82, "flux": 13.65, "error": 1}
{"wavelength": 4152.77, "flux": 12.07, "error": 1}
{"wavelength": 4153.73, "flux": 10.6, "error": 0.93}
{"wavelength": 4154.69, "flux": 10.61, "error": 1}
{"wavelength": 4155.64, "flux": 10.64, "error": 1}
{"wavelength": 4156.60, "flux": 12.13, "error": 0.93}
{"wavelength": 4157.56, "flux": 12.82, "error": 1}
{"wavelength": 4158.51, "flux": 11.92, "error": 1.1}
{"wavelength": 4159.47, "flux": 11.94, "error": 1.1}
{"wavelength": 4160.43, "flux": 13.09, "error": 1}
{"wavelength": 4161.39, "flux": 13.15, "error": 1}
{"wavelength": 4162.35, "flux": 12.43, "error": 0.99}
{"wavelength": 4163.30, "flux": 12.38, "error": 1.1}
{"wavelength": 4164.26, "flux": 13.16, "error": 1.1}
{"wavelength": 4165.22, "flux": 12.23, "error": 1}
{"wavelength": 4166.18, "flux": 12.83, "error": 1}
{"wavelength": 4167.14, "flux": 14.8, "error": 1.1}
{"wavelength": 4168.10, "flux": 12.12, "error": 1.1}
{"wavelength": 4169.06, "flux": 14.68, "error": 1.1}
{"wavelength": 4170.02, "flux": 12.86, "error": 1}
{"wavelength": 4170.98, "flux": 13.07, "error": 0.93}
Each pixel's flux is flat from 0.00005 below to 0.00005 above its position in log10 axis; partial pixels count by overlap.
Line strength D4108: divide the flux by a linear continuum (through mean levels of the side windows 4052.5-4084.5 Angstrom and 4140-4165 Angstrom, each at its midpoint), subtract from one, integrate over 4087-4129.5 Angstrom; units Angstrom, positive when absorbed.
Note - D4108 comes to 2.2 Angstrom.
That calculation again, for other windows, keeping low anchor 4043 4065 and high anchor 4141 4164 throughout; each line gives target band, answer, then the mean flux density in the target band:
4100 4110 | 1.7 Angstrom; 10.7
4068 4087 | 1.5 Angstrom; 12.2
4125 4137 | -0.1 Angstrom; 12.6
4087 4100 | 1.3 Angstrom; 11.7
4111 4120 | 0.4 Angstrom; 12.1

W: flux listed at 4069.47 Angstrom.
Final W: 15.54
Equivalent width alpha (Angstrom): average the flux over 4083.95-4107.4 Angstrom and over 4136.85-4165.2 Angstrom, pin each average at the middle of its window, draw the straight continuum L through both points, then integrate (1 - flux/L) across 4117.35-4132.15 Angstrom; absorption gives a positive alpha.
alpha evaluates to -0.5 Angstrom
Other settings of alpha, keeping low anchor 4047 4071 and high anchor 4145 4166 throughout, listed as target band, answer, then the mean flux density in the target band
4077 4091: 0.09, 12.8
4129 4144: -0.07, 12.5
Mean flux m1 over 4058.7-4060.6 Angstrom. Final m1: 13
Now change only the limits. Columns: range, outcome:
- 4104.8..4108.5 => 11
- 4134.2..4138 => 12.8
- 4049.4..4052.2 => 12.8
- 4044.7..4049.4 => 14.2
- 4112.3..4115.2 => 12.8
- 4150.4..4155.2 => 11.5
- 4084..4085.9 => 14.1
